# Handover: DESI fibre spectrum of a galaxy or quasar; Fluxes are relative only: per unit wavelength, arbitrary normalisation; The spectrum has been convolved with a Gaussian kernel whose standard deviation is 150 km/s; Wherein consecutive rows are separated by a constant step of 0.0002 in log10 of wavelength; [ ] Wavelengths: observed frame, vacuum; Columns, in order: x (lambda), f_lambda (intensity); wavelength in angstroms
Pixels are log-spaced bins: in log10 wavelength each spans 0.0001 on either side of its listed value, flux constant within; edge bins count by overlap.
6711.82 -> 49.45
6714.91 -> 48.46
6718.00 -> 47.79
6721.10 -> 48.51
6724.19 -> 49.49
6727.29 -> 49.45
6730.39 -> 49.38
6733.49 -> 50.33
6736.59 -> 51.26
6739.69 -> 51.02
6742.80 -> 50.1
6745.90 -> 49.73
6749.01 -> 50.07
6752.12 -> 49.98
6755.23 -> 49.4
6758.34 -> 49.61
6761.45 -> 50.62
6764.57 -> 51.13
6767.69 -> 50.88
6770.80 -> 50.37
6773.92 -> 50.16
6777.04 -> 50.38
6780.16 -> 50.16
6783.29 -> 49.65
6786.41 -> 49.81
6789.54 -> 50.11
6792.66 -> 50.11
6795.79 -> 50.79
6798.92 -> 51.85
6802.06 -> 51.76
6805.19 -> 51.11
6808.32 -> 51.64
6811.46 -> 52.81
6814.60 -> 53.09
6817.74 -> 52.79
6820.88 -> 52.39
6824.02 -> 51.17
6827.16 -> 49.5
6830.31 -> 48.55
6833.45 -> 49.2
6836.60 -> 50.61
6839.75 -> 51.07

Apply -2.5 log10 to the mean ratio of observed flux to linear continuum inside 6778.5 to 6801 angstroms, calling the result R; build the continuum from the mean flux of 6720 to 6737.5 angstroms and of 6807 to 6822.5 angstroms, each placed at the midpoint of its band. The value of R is 0.03 mag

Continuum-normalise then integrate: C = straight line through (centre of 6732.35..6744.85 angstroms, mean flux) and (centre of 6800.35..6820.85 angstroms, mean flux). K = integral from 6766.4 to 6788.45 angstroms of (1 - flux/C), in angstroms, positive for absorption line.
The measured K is 0.6 angstroms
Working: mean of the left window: 50.7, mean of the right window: 52.2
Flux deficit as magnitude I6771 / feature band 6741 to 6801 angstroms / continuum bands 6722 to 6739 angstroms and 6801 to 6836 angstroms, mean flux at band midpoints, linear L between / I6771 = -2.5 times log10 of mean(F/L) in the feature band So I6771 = 0.01 mag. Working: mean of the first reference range 50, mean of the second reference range 51.3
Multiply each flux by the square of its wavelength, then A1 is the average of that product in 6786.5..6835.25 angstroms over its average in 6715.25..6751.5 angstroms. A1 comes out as 1.1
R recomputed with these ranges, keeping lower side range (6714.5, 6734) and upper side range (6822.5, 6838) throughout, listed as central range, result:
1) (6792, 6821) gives -0.05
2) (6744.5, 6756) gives -0.01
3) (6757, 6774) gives -0.03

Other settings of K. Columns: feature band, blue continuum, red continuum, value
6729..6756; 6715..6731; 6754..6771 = -0.31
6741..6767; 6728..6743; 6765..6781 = 0.16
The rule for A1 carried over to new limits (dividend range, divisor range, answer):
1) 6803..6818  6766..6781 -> 1.05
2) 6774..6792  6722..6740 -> 1.02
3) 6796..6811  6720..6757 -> 1.05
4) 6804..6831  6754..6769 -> 1.04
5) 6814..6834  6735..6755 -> 1.04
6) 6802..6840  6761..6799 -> 1.03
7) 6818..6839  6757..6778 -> 1.02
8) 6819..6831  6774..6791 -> 1.02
